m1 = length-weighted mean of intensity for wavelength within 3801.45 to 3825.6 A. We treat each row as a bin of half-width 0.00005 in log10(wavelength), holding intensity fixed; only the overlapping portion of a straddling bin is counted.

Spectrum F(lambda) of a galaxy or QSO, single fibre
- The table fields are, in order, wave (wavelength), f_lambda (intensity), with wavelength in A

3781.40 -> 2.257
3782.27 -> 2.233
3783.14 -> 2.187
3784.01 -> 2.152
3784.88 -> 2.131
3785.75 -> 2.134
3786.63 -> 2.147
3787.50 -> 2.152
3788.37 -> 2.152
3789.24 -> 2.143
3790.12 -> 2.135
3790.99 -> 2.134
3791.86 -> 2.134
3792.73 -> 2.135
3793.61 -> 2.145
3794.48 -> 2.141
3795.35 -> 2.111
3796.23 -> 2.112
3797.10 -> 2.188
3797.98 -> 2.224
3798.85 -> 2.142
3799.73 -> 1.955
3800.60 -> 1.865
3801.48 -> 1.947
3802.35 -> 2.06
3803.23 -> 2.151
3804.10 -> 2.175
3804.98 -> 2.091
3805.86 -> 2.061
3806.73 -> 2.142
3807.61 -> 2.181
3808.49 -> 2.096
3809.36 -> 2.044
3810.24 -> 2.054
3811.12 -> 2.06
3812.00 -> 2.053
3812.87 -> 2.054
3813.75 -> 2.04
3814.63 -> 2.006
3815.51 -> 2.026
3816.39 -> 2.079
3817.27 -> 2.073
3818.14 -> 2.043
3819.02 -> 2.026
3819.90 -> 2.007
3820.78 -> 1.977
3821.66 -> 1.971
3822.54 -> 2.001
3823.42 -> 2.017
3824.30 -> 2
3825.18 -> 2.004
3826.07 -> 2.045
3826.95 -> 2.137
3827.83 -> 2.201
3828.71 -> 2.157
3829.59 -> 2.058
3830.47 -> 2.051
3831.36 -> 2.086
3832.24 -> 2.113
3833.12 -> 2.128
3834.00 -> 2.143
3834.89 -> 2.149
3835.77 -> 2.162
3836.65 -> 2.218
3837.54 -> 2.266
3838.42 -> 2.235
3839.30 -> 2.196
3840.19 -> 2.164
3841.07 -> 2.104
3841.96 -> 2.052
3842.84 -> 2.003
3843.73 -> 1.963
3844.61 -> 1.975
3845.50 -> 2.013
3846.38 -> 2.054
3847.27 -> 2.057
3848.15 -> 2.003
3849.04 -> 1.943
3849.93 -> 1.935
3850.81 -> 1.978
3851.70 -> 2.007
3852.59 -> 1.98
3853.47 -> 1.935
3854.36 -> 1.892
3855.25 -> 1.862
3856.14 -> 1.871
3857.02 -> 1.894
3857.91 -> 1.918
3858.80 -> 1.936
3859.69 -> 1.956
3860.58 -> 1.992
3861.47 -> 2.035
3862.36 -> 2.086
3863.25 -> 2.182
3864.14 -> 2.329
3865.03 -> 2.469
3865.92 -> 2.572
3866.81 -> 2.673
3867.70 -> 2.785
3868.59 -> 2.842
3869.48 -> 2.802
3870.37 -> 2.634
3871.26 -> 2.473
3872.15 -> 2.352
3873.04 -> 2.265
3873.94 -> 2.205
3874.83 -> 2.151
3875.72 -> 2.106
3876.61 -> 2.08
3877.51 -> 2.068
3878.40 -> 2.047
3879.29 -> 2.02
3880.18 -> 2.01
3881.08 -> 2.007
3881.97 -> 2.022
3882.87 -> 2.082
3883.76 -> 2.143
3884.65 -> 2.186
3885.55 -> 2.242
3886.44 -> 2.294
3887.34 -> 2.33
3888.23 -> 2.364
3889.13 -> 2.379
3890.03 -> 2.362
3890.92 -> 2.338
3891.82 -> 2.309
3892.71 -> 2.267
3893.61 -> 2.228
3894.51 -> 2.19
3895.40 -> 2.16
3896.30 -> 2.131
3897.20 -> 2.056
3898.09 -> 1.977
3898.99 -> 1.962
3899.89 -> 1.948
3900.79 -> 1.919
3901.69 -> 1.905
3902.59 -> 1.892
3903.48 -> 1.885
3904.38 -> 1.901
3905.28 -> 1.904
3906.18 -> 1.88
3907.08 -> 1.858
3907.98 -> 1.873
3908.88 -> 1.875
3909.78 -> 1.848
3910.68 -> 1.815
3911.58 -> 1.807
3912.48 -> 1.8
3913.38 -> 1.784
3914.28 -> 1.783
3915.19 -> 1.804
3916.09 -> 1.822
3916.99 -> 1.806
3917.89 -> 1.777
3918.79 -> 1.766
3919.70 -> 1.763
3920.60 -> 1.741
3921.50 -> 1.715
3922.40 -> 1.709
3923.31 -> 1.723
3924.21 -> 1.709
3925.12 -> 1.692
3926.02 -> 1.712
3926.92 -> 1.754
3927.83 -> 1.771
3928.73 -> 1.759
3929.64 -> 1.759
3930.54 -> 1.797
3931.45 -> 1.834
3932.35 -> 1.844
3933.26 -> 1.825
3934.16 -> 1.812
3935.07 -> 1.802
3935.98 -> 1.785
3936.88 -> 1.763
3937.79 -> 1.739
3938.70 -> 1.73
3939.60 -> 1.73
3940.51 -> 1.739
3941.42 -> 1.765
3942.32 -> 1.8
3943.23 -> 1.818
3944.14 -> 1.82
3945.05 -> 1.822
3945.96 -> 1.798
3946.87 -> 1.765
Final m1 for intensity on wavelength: 2.05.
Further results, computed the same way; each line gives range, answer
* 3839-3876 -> 2.16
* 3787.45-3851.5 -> 2.08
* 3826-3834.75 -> 2.12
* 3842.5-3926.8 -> 2.05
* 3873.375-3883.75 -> 2.08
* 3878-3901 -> 2.16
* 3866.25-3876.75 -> 2.46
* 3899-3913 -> 1.88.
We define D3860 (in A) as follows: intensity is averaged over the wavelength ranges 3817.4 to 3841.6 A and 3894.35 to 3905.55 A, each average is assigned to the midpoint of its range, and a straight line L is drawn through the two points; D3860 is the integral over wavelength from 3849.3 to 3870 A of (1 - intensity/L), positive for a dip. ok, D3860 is -1.2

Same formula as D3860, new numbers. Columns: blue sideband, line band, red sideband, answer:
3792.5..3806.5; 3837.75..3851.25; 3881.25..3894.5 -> 0.8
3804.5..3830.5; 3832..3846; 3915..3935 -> -0.8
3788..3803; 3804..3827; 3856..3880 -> 1.0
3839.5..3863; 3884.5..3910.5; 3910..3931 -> -3.4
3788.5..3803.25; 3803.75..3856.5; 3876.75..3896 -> 1.9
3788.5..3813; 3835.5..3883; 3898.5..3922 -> -4.5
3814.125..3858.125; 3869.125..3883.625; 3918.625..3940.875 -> -2.1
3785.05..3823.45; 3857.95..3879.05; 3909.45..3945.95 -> -4.1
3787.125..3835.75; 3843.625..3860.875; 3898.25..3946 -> 0.2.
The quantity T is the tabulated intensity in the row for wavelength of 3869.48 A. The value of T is 2.802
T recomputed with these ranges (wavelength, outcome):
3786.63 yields 2.147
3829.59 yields 2.058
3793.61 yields 2.145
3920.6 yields 1.741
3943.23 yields 1.818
